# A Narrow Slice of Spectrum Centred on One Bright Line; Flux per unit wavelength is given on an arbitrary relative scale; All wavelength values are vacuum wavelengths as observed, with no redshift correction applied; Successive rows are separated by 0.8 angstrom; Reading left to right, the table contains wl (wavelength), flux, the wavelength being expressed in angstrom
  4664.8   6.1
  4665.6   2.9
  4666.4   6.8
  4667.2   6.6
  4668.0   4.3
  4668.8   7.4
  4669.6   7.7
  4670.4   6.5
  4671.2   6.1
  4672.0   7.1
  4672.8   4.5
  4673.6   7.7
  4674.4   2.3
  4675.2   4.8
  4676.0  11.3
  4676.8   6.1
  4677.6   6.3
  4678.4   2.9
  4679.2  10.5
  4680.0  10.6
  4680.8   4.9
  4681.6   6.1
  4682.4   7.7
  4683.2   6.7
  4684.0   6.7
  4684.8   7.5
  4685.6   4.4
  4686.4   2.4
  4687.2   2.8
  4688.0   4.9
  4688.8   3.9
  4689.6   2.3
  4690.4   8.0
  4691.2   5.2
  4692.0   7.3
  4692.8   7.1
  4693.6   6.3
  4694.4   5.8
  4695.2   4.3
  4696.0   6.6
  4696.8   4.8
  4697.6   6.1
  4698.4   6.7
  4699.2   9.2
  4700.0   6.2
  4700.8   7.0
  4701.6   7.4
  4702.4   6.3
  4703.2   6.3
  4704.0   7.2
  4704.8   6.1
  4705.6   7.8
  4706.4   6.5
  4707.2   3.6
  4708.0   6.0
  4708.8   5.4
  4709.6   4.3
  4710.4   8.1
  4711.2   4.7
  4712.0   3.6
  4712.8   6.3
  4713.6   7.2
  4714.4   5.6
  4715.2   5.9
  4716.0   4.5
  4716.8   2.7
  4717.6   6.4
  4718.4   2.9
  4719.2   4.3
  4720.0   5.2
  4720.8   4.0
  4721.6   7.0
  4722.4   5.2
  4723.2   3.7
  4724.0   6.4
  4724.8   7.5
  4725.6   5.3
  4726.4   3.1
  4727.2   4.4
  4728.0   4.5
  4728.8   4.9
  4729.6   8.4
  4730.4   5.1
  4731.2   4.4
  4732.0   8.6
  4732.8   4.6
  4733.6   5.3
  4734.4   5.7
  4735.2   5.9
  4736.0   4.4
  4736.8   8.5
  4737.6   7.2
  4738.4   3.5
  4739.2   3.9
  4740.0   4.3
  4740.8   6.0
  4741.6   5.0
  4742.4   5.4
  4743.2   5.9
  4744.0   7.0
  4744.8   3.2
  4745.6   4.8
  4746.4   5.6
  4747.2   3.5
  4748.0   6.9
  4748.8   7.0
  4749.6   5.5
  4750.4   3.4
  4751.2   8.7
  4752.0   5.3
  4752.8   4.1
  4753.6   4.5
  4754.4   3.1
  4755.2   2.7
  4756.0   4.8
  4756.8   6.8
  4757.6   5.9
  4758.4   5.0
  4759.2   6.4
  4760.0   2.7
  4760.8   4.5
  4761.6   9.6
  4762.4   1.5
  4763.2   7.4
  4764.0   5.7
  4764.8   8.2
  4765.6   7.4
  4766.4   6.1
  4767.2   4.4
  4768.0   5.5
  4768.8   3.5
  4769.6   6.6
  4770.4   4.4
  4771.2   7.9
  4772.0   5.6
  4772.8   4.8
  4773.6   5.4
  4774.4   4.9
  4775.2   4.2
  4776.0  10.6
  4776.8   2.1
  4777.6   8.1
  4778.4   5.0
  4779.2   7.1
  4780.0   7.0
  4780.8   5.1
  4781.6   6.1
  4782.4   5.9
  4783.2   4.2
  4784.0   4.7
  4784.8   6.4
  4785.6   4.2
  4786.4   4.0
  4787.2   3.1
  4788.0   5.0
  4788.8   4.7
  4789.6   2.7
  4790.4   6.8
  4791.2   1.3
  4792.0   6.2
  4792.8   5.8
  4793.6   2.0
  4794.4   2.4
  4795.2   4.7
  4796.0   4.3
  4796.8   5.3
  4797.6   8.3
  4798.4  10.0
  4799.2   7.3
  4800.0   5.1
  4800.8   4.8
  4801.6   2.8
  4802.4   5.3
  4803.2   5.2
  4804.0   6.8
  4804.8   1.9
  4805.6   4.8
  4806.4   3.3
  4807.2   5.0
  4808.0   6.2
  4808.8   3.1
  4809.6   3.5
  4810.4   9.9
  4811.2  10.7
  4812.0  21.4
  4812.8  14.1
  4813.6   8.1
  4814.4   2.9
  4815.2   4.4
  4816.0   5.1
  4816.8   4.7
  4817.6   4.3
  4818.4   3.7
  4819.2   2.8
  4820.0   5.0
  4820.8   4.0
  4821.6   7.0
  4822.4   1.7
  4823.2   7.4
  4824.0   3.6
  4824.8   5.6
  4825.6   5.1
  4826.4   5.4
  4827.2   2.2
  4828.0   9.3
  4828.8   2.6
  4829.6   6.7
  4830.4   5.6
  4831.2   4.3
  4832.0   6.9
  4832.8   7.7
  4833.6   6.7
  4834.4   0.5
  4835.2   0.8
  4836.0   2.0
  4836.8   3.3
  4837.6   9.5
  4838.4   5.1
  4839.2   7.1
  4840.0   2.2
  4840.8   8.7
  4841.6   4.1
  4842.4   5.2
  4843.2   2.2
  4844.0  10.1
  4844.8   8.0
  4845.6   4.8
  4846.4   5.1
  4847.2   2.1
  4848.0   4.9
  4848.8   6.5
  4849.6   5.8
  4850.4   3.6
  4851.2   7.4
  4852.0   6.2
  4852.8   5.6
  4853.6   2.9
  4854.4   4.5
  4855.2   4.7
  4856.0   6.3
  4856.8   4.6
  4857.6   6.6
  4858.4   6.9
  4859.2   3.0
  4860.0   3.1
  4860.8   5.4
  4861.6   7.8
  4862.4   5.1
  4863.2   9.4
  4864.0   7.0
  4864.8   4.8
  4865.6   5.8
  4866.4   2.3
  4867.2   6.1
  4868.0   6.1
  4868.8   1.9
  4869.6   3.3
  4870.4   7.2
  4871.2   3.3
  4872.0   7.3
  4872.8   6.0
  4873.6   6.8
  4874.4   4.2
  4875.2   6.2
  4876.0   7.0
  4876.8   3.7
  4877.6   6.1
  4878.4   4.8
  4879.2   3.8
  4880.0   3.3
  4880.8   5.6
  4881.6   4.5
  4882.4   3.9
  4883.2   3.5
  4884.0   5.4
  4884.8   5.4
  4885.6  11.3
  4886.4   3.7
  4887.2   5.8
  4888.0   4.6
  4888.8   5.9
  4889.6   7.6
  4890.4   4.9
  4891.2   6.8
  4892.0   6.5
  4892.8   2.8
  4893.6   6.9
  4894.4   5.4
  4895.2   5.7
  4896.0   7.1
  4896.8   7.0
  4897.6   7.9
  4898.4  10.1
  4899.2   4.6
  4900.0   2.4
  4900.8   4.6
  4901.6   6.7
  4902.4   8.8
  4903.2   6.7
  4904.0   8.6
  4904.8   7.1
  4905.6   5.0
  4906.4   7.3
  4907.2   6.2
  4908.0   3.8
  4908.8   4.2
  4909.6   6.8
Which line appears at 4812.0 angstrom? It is Hgamma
